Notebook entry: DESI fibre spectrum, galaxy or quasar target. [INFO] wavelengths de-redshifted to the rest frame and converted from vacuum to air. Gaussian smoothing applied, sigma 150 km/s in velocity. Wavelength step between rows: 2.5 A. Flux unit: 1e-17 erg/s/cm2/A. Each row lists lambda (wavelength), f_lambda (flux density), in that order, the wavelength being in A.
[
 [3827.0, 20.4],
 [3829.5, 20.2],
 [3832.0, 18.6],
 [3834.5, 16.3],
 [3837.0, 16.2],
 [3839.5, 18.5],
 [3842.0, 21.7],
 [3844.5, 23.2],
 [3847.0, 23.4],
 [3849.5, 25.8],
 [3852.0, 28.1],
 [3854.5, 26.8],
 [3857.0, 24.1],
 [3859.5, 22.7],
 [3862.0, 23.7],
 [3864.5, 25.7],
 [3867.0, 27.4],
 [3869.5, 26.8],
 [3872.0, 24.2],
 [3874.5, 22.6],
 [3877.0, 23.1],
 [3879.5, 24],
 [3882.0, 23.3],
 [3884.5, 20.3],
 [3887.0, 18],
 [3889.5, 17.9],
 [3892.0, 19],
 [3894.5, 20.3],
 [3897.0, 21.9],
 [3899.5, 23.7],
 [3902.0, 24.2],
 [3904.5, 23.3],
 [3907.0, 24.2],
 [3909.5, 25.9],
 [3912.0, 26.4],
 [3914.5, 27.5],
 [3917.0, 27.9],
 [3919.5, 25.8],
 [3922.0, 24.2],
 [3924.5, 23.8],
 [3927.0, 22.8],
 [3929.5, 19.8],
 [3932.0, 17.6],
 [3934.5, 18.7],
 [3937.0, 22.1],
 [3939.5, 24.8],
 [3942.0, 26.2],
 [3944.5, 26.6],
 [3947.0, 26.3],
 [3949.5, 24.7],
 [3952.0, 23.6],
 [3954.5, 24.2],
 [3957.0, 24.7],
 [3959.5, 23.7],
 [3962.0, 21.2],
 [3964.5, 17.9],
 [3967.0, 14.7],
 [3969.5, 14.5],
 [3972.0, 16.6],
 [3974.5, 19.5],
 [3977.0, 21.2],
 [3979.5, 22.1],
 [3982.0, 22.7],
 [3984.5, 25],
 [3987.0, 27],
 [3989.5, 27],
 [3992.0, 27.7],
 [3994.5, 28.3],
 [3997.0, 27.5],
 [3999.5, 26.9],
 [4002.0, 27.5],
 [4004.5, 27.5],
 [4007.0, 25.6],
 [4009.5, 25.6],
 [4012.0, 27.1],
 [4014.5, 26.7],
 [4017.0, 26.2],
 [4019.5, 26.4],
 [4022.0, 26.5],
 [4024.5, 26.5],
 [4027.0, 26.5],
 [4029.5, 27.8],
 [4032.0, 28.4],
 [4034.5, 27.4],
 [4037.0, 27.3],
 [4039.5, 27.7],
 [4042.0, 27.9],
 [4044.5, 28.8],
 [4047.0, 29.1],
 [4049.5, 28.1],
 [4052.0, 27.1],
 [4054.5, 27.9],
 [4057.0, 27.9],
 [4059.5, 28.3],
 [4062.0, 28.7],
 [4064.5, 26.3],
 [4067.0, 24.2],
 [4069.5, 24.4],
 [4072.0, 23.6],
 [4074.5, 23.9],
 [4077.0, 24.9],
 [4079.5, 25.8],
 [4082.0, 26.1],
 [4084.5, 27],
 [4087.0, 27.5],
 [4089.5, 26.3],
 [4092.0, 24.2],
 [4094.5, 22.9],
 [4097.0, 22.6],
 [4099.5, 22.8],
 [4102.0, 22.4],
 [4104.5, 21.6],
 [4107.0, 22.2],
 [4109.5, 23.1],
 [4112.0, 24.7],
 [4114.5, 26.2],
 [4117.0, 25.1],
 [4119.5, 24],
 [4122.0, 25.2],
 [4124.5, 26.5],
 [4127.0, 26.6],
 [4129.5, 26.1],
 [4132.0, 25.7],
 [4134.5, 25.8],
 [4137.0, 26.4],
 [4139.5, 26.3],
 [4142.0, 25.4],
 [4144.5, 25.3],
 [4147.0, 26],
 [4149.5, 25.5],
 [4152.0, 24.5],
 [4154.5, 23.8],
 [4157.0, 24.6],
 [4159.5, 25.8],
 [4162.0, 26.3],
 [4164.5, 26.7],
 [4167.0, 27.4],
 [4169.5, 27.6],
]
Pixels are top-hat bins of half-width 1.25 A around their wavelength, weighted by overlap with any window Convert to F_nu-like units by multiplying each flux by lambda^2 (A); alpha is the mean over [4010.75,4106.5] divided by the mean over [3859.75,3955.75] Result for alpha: 1.20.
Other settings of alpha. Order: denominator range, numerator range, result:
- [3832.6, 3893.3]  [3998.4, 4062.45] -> 1.32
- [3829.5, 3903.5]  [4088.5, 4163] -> 1.26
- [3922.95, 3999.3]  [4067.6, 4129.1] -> 1.15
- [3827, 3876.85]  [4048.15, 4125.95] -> 1.24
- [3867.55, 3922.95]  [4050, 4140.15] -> 1.19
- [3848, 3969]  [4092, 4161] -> 1.18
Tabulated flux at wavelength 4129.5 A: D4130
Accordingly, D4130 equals 26.1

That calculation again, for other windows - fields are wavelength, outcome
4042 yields 27.9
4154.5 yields 23.8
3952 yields 23.6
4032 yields 28.4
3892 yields 19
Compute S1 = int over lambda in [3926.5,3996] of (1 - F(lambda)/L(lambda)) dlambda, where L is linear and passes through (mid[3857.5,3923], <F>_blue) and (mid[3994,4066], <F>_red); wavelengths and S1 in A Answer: 8.1 A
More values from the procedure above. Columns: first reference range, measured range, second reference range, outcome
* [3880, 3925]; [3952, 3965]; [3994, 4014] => 1.3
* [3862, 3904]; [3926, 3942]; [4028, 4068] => 1.9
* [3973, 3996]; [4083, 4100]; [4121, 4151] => 0.4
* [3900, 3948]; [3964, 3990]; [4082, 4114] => 3.7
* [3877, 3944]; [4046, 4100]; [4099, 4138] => -3.7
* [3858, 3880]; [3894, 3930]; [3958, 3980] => -3.5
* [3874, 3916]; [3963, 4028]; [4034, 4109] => 0.7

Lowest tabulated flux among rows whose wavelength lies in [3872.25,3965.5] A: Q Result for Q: 17.6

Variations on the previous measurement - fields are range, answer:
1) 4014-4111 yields 21.6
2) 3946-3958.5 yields 23.6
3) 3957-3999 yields 14.5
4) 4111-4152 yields 24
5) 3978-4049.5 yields 22.1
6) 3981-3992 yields 22.7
